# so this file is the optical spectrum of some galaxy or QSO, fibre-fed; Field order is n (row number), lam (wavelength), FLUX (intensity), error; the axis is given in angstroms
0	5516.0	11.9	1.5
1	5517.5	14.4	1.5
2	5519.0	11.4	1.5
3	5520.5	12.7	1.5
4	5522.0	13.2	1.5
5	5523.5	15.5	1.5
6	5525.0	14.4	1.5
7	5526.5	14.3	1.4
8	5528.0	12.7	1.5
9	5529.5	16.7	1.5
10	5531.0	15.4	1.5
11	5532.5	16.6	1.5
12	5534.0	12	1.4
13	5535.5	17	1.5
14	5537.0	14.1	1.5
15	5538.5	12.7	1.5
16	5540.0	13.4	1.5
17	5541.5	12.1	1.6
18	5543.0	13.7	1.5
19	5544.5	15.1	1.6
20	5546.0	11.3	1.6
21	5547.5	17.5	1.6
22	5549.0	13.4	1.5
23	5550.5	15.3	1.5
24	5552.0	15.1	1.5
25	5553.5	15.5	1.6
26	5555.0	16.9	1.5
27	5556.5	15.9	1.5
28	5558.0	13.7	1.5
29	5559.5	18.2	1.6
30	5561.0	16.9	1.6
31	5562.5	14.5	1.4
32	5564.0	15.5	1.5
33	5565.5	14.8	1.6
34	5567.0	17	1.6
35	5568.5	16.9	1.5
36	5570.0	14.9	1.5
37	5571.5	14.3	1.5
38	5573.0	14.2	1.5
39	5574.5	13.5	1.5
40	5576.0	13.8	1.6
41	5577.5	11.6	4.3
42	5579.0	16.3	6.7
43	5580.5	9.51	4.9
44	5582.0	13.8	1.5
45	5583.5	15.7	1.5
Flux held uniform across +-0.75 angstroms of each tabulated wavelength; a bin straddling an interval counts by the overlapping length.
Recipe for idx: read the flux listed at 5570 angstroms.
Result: 14.9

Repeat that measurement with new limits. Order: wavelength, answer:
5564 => 15.5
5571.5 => 14.3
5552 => 15.1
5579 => 16.3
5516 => 11.9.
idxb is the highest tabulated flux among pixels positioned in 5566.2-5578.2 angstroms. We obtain 17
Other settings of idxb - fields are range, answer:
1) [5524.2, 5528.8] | 14.4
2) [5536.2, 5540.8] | 14.1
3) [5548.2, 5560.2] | 18.2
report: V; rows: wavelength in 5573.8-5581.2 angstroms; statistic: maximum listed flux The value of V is 16.3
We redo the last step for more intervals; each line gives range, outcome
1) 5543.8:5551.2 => 17.5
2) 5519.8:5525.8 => 15.5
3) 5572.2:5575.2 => 14.2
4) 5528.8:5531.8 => 16.7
